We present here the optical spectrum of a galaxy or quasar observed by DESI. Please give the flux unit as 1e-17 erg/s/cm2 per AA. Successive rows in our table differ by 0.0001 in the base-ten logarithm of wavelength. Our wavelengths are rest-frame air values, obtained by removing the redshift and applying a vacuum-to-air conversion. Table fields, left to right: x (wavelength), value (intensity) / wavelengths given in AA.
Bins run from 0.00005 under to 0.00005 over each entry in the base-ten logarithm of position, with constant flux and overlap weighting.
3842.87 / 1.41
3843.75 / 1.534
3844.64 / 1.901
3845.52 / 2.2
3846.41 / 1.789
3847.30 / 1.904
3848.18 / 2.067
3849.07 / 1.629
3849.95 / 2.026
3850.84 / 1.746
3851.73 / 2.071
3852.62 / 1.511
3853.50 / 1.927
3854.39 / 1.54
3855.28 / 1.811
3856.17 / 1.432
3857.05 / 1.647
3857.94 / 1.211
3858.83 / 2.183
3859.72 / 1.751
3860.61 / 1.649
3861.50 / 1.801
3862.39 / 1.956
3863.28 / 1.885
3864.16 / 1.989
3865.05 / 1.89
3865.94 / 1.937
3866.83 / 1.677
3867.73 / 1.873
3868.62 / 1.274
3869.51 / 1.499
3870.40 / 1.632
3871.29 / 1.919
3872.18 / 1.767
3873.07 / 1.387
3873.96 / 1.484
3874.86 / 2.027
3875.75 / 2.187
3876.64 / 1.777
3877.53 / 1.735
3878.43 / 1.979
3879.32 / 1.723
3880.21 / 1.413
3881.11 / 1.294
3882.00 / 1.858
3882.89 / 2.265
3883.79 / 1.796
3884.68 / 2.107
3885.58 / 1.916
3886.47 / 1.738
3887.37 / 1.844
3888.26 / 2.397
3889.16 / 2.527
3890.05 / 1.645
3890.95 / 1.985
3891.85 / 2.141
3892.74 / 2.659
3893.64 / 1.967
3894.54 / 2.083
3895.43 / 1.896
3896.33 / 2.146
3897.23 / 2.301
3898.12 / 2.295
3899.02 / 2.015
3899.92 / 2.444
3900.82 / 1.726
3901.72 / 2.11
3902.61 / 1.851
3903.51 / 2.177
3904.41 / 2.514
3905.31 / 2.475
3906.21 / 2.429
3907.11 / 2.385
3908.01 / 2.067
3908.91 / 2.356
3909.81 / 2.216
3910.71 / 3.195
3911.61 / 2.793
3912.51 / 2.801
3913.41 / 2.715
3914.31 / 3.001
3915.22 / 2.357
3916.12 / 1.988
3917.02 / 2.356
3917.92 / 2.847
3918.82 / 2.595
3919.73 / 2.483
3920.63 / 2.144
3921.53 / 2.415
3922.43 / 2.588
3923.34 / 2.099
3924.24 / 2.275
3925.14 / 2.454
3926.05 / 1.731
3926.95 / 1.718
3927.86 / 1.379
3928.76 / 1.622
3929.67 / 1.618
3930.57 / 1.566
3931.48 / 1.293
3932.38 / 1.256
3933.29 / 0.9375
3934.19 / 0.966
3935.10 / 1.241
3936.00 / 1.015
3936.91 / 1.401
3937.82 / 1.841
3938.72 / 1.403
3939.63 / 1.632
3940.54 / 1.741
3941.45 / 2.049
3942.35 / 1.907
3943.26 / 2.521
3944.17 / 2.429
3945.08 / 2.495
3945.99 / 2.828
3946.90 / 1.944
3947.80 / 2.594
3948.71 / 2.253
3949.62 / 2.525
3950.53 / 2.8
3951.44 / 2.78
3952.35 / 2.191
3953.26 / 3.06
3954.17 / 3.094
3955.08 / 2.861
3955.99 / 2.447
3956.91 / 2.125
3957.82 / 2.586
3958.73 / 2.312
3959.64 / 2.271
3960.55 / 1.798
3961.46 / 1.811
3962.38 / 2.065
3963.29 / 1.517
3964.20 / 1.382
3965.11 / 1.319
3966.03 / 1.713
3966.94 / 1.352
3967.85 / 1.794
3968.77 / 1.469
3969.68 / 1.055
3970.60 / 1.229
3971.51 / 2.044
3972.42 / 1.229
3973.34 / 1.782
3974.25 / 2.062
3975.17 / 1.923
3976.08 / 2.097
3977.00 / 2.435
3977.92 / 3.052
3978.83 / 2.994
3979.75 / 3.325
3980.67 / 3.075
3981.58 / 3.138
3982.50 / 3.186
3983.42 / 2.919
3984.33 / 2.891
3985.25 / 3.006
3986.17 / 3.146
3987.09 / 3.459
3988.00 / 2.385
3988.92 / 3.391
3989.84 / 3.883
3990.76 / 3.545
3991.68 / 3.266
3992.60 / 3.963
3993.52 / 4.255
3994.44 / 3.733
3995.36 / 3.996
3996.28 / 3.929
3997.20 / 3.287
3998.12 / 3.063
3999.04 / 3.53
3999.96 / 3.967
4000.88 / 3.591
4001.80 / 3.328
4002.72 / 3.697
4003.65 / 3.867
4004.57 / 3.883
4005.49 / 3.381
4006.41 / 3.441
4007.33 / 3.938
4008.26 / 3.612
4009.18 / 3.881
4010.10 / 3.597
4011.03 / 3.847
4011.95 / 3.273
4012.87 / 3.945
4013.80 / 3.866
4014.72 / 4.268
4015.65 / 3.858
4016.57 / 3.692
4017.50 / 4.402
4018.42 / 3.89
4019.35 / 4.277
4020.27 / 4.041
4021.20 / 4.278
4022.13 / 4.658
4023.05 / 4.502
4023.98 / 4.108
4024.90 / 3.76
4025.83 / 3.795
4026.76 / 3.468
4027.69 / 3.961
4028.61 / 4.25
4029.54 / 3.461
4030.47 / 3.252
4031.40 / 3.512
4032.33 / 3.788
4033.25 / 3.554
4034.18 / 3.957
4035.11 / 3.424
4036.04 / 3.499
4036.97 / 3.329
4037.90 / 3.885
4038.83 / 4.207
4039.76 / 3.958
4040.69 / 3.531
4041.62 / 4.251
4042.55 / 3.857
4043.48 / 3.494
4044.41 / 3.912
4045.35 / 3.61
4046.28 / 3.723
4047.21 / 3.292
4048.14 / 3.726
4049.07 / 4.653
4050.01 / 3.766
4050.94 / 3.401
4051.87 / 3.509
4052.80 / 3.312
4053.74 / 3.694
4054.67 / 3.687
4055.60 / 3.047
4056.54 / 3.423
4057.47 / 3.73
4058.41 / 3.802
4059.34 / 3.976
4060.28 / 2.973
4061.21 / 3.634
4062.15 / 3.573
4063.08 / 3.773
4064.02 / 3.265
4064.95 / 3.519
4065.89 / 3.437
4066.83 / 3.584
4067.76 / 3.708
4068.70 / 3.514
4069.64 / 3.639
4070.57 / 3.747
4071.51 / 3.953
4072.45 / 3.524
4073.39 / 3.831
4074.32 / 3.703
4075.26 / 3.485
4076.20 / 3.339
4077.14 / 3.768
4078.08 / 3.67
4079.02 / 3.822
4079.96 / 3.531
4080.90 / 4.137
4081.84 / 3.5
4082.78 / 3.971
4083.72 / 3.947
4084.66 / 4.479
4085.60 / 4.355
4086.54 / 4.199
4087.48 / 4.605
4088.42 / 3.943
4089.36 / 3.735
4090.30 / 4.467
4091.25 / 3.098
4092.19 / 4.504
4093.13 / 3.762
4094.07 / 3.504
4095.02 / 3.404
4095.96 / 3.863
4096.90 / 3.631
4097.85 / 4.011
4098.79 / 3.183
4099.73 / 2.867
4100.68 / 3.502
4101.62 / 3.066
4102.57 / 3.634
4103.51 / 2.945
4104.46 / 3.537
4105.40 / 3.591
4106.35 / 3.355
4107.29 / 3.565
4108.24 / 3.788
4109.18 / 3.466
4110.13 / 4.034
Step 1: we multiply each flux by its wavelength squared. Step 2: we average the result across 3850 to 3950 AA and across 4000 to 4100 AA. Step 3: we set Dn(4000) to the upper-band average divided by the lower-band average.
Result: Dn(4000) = 2.04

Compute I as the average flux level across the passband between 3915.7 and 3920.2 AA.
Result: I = 2.46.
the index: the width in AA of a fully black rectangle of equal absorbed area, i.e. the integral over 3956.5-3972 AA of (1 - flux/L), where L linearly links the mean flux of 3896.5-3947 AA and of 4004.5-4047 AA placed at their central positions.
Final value 5.7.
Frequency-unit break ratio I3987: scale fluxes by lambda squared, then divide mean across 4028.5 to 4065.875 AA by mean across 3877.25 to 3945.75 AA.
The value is 1.9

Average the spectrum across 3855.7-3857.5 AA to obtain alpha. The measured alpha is 1.55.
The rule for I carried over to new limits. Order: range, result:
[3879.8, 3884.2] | 1.73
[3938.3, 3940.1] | 1.52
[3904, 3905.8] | 2.49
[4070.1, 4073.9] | 3.77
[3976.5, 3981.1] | 2.96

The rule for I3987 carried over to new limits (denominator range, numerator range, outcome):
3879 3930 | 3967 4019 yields 1.53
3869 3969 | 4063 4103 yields 1.97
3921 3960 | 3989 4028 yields 1.92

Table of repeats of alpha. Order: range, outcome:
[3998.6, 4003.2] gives 3.62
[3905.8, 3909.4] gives 2.31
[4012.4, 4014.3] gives 3.91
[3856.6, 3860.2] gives 1.7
